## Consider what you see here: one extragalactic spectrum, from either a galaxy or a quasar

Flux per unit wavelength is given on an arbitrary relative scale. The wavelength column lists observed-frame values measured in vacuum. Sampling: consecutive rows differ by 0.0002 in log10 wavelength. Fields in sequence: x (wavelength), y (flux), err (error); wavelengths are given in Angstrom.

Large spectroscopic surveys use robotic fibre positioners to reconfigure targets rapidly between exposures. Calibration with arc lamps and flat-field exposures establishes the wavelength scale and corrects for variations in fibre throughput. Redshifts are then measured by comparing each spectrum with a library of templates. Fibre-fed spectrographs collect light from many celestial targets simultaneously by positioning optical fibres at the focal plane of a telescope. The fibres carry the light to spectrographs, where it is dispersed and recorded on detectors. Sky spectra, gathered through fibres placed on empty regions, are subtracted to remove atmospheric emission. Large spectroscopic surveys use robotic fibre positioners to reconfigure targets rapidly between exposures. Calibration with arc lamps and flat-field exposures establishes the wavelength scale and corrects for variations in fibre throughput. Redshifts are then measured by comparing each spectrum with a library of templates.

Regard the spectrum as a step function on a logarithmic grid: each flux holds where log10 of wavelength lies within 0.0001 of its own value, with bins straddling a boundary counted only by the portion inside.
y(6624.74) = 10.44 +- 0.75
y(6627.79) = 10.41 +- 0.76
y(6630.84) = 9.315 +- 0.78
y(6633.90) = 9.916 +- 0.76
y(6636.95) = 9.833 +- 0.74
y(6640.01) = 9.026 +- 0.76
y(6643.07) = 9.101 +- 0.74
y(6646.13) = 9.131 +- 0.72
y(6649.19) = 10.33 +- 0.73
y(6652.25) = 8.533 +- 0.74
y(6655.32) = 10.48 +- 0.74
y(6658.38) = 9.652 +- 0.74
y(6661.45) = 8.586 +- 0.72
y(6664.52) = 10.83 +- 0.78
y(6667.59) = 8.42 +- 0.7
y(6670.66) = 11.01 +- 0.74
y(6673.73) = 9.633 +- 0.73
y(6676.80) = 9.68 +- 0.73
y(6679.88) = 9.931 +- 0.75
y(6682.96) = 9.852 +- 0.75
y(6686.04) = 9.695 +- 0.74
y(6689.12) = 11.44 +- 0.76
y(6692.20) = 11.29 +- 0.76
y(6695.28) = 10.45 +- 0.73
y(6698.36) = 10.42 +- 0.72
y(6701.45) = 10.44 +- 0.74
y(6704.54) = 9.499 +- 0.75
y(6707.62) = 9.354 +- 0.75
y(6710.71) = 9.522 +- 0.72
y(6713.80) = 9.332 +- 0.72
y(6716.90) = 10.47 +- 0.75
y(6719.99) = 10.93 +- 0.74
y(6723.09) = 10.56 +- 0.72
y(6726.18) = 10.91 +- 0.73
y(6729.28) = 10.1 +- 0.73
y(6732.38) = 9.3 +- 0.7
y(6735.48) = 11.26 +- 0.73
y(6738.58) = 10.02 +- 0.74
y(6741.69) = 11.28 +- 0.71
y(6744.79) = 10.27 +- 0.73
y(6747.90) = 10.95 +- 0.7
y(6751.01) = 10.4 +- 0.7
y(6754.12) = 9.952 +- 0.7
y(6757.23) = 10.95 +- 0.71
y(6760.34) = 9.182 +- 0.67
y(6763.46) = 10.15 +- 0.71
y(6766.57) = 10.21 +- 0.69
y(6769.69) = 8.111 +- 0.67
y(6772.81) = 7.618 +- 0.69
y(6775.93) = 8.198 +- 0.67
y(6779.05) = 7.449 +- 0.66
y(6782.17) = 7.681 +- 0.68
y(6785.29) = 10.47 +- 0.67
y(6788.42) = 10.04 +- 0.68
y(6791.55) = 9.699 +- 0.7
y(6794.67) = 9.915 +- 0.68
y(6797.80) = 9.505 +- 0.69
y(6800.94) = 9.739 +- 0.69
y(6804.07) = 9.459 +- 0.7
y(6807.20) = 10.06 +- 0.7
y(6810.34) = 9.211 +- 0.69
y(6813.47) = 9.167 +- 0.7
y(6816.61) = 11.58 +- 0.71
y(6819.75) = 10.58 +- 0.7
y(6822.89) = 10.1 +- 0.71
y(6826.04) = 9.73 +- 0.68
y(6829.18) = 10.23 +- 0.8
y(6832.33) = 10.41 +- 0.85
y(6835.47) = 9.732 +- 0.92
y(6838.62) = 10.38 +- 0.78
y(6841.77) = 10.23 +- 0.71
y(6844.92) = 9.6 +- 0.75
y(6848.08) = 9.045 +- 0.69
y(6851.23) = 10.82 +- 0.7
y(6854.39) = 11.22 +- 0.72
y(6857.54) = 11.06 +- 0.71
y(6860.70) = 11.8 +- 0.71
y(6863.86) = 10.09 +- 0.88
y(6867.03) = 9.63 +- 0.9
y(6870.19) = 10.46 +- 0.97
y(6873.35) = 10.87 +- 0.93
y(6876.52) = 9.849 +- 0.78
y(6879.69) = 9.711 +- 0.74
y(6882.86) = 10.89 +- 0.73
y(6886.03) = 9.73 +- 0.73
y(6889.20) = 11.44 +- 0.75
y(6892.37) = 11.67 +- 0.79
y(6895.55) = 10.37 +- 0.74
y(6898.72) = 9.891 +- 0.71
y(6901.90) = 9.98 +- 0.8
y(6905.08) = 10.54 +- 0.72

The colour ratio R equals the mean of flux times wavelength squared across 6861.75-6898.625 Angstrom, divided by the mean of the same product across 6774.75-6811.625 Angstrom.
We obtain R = 1.15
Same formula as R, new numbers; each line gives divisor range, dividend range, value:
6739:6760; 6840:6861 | 1.03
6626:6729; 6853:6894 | 1.13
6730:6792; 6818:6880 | 1.09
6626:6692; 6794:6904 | 1.11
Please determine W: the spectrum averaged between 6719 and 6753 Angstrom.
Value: 10.5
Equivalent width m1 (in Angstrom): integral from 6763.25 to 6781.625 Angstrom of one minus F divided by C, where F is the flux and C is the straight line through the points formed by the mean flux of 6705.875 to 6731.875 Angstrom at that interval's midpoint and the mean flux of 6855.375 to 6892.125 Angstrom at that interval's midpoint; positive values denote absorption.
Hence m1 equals 3.2 Angstrom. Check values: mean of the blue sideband 10.1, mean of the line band 8.46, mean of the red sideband 10.6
